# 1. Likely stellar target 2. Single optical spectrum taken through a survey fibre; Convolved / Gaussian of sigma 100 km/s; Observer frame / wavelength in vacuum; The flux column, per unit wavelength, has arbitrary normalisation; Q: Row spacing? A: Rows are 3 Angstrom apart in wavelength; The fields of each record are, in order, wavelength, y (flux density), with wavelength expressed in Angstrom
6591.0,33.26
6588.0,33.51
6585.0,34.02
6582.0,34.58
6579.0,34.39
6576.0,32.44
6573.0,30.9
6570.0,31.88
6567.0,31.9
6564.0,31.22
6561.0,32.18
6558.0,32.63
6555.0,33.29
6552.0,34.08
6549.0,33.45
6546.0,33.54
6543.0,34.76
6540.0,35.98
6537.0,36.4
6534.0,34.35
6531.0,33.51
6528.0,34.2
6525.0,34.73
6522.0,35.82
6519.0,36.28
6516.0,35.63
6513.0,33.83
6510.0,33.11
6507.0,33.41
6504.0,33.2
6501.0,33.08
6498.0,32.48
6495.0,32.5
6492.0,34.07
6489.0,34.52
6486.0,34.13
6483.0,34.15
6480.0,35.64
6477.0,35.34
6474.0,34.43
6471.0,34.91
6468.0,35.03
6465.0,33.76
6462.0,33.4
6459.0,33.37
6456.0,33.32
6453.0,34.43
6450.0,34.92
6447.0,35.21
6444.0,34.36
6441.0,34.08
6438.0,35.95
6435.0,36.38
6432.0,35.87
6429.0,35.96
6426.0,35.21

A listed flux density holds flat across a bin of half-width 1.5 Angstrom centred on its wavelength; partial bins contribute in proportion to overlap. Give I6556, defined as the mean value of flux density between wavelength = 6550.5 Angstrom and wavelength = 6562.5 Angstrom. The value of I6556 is 33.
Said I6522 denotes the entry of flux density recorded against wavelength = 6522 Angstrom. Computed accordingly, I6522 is 35.82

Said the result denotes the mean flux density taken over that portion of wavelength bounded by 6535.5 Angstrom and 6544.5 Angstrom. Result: 35.7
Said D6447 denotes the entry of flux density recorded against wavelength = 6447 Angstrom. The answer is 35.21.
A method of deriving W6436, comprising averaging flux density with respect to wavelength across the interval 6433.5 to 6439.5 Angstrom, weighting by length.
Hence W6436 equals 36.2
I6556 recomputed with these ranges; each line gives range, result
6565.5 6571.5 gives 31.9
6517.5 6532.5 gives 34.9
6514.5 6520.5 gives 36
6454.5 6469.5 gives 33.8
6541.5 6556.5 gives 33.8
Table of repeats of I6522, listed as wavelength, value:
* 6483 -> 34.15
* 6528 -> 34.2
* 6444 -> 34.36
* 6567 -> 31.9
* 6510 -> 33.11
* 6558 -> 32.63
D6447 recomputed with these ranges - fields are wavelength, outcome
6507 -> 33.41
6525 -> 34.73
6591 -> 33.26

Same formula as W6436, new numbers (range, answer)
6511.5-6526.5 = 35.3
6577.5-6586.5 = 34.3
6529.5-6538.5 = 34.8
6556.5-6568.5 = 32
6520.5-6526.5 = 35.3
